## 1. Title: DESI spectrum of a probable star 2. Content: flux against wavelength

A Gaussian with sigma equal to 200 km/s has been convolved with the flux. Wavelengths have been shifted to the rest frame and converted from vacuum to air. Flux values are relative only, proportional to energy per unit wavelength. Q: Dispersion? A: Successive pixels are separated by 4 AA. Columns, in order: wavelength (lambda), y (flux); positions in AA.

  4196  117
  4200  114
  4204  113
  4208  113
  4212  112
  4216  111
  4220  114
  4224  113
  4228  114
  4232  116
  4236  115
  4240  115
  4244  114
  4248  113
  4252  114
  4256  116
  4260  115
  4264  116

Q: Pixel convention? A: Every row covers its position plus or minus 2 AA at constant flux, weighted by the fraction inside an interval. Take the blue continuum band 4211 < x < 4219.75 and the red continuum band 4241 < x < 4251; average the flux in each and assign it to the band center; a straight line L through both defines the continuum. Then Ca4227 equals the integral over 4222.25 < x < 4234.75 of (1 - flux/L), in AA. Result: -0.2 AA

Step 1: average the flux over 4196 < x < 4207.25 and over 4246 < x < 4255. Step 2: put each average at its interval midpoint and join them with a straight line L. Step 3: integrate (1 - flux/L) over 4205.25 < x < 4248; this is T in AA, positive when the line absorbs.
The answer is 0.1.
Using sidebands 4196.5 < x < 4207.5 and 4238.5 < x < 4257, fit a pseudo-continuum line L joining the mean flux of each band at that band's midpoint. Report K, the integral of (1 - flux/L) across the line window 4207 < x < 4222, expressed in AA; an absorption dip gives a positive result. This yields 0.2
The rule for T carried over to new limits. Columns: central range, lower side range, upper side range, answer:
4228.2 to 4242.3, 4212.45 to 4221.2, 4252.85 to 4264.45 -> -0.2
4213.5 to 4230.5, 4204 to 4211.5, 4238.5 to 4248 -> 0.0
